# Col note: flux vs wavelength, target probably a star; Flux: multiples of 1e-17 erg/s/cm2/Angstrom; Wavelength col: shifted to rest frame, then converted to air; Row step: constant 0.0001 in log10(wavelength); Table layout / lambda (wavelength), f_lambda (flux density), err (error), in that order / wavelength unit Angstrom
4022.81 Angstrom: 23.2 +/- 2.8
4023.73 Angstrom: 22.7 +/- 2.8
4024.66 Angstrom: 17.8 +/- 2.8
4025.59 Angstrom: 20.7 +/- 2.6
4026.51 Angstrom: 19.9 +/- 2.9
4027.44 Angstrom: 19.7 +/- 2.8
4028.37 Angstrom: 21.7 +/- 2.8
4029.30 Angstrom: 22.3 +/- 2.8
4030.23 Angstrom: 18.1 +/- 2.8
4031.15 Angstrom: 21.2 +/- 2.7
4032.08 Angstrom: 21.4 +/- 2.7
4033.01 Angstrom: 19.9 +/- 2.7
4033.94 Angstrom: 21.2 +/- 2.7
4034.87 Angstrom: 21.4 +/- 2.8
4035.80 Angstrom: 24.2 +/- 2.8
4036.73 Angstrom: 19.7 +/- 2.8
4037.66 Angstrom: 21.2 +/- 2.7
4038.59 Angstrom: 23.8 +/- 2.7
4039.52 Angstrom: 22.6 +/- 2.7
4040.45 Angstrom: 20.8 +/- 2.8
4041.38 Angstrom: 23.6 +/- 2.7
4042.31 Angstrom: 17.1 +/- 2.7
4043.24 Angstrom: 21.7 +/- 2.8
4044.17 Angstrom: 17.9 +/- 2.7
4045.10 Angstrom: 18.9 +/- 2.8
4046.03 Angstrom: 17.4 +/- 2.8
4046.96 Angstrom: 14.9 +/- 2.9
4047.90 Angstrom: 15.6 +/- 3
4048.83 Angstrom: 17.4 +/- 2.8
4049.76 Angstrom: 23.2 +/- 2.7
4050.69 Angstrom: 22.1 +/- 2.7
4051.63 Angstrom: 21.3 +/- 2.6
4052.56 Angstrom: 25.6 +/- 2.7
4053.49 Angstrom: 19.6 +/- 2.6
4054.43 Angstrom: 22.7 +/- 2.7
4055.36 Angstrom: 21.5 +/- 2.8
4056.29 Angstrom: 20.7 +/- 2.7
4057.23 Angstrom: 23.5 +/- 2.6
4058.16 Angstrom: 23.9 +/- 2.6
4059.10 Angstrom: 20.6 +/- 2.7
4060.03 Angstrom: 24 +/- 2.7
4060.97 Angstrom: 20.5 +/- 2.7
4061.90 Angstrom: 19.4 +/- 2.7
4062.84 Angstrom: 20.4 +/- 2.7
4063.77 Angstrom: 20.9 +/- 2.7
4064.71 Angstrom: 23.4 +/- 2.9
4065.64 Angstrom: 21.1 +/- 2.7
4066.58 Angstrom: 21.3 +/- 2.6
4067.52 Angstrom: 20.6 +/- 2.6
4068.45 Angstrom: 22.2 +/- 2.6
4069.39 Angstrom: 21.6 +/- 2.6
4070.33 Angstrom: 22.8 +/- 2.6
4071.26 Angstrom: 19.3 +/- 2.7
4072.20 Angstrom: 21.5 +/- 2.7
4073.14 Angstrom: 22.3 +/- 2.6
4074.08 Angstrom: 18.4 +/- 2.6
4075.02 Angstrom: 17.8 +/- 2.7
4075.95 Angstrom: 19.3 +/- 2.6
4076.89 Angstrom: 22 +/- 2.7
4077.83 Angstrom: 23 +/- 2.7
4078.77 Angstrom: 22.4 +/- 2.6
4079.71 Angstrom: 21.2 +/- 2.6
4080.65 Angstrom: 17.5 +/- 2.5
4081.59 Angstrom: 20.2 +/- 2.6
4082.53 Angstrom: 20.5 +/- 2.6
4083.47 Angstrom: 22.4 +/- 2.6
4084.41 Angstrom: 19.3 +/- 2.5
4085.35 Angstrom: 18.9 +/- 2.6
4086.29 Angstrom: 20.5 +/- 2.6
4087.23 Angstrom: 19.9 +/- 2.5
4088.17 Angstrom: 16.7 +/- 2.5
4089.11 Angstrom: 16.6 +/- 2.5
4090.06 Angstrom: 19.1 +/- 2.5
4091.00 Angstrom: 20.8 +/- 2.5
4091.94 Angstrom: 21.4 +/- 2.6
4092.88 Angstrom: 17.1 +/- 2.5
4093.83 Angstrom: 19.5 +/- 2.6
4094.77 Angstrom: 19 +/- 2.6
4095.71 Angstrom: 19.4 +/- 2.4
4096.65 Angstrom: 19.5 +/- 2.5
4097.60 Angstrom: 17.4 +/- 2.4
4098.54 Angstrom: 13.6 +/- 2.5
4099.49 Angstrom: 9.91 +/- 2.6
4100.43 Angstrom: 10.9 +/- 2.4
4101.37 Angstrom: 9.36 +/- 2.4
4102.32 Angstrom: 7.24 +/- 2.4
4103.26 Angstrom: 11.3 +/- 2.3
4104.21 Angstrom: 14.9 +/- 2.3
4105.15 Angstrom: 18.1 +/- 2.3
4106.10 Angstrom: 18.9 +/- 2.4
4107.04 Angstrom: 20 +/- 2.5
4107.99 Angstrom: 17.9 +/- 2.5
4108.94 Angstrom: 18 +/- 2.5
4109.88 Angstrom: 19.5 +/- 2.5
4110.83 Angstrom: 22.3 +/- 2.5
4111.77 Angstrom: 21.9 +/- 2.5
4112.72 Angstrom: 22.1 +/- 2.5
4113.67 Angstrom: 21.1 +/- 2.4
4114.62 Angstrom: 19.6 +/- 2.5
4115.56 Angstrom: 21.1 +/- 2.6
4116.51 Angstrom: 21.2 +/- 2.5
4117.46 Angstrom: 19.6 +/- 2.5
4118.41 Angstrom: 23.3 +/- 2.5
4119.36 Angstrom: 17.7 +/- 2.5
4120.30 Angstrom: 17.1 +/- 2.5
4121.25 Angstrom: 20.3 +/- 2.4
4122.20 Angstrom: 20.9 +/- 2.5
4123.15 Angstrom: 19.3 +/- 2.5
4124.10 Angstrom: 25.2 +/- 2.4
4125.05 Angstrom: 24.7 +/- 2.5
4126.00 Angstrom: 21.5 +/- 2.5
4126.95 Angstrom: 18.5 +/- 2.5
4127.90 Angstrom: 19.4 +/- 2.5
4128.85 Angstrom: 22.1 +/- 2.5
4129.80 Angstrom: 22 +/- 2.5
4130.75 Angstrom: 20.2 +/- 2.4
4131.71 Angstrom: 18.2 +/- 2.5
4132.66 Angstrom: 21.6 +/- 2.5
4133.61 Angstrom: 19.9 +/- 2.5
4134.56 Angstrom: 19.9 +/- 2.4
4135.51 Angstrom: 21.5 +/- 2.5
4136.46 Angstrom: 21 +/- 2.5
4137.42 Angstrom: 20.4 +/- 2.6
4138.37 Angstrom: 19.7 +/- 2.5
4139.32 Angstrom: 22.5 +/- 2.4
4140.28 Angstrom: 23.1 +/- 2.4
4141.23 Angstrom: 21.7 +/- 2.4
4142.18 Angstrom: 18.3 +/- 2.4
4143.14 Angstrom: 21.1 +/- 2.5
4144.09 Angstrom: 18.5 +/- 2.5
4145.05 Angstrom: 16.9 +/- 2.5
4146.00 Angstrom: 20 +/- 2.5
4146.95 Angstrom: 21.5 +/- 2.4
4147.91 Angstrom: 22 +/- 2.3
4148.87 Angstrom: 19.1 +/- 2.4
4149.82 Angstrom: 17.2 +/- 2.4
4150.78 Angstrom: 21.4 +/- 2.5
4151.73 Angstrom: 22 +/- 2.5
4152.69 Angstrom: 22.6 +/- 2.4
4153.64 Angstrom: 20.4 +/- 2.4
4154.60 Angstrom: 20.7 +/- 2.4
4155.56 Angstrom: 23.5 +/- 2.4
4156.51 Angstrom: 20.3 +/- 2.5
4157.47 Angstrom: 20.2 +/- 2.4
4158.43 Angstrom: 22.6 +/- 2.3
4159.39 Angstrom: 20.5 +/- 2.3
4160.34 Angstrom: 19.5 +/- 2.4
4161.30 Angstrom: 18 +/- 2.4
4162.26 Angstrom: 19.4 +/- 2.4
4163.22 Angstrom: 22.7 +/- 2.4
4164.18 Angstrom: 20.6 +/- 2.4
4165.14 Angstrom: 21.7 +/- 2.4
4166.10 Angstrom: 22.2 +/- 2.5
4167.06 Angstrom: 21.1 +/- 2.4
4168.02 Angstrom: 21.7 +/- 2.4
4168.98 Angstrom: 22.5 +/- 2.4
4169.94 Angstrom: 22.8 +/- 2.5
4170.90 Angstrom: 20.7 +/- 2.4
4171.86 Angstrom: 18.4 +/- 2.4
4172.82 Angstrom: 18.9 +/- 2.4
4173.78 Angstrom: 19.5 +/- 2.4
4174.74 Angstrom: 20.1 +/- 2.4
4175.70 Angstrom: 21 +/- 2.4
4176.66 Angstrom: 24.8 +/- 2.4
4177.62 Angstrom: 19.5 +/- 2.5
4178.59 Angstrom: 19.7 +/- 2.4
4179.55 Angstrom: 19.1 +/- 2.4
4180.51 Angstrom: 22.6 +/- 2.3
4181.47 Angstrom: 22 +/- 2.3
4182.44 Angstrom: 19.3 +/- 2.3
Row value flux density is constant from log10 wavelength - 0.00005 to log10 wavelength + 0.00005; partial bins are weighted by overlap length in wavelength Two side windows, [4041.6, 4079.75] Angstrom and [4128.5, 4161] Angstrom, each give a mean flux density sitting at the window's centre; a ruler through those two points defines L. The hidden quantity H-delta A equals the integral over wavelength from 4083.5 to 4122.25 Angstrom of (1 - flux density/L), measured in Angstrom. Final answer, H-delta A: 4.8 Angstrom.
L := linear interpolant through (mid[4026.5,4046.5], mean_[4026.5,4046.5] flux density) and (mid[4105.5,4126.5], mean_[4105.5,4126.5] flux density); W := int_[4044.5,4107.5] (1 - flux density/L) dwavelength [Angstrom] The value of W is 4.1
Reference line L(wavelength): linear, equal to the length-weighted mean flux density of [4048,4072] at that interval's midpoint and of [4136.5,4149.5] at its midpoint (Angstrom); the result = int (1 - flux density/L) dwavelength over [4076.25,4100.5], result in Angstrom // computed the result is 2.5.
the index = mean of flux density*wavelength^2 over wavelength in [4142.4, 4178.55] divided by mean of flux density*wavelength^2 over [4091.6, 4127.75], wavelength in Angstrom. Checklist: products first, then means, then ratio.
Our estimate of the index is 1.1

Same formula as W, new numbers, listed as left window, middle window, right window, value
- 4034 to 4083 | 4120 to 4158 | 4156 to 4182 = 0.3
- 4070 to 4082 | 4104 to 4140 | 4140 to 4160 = 0.4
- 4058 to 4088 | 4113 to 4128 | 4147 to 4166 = 0.1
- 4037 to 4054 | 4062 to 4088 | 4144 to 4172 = -0.4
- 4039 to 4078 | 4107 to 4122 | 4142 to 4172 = 0.4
